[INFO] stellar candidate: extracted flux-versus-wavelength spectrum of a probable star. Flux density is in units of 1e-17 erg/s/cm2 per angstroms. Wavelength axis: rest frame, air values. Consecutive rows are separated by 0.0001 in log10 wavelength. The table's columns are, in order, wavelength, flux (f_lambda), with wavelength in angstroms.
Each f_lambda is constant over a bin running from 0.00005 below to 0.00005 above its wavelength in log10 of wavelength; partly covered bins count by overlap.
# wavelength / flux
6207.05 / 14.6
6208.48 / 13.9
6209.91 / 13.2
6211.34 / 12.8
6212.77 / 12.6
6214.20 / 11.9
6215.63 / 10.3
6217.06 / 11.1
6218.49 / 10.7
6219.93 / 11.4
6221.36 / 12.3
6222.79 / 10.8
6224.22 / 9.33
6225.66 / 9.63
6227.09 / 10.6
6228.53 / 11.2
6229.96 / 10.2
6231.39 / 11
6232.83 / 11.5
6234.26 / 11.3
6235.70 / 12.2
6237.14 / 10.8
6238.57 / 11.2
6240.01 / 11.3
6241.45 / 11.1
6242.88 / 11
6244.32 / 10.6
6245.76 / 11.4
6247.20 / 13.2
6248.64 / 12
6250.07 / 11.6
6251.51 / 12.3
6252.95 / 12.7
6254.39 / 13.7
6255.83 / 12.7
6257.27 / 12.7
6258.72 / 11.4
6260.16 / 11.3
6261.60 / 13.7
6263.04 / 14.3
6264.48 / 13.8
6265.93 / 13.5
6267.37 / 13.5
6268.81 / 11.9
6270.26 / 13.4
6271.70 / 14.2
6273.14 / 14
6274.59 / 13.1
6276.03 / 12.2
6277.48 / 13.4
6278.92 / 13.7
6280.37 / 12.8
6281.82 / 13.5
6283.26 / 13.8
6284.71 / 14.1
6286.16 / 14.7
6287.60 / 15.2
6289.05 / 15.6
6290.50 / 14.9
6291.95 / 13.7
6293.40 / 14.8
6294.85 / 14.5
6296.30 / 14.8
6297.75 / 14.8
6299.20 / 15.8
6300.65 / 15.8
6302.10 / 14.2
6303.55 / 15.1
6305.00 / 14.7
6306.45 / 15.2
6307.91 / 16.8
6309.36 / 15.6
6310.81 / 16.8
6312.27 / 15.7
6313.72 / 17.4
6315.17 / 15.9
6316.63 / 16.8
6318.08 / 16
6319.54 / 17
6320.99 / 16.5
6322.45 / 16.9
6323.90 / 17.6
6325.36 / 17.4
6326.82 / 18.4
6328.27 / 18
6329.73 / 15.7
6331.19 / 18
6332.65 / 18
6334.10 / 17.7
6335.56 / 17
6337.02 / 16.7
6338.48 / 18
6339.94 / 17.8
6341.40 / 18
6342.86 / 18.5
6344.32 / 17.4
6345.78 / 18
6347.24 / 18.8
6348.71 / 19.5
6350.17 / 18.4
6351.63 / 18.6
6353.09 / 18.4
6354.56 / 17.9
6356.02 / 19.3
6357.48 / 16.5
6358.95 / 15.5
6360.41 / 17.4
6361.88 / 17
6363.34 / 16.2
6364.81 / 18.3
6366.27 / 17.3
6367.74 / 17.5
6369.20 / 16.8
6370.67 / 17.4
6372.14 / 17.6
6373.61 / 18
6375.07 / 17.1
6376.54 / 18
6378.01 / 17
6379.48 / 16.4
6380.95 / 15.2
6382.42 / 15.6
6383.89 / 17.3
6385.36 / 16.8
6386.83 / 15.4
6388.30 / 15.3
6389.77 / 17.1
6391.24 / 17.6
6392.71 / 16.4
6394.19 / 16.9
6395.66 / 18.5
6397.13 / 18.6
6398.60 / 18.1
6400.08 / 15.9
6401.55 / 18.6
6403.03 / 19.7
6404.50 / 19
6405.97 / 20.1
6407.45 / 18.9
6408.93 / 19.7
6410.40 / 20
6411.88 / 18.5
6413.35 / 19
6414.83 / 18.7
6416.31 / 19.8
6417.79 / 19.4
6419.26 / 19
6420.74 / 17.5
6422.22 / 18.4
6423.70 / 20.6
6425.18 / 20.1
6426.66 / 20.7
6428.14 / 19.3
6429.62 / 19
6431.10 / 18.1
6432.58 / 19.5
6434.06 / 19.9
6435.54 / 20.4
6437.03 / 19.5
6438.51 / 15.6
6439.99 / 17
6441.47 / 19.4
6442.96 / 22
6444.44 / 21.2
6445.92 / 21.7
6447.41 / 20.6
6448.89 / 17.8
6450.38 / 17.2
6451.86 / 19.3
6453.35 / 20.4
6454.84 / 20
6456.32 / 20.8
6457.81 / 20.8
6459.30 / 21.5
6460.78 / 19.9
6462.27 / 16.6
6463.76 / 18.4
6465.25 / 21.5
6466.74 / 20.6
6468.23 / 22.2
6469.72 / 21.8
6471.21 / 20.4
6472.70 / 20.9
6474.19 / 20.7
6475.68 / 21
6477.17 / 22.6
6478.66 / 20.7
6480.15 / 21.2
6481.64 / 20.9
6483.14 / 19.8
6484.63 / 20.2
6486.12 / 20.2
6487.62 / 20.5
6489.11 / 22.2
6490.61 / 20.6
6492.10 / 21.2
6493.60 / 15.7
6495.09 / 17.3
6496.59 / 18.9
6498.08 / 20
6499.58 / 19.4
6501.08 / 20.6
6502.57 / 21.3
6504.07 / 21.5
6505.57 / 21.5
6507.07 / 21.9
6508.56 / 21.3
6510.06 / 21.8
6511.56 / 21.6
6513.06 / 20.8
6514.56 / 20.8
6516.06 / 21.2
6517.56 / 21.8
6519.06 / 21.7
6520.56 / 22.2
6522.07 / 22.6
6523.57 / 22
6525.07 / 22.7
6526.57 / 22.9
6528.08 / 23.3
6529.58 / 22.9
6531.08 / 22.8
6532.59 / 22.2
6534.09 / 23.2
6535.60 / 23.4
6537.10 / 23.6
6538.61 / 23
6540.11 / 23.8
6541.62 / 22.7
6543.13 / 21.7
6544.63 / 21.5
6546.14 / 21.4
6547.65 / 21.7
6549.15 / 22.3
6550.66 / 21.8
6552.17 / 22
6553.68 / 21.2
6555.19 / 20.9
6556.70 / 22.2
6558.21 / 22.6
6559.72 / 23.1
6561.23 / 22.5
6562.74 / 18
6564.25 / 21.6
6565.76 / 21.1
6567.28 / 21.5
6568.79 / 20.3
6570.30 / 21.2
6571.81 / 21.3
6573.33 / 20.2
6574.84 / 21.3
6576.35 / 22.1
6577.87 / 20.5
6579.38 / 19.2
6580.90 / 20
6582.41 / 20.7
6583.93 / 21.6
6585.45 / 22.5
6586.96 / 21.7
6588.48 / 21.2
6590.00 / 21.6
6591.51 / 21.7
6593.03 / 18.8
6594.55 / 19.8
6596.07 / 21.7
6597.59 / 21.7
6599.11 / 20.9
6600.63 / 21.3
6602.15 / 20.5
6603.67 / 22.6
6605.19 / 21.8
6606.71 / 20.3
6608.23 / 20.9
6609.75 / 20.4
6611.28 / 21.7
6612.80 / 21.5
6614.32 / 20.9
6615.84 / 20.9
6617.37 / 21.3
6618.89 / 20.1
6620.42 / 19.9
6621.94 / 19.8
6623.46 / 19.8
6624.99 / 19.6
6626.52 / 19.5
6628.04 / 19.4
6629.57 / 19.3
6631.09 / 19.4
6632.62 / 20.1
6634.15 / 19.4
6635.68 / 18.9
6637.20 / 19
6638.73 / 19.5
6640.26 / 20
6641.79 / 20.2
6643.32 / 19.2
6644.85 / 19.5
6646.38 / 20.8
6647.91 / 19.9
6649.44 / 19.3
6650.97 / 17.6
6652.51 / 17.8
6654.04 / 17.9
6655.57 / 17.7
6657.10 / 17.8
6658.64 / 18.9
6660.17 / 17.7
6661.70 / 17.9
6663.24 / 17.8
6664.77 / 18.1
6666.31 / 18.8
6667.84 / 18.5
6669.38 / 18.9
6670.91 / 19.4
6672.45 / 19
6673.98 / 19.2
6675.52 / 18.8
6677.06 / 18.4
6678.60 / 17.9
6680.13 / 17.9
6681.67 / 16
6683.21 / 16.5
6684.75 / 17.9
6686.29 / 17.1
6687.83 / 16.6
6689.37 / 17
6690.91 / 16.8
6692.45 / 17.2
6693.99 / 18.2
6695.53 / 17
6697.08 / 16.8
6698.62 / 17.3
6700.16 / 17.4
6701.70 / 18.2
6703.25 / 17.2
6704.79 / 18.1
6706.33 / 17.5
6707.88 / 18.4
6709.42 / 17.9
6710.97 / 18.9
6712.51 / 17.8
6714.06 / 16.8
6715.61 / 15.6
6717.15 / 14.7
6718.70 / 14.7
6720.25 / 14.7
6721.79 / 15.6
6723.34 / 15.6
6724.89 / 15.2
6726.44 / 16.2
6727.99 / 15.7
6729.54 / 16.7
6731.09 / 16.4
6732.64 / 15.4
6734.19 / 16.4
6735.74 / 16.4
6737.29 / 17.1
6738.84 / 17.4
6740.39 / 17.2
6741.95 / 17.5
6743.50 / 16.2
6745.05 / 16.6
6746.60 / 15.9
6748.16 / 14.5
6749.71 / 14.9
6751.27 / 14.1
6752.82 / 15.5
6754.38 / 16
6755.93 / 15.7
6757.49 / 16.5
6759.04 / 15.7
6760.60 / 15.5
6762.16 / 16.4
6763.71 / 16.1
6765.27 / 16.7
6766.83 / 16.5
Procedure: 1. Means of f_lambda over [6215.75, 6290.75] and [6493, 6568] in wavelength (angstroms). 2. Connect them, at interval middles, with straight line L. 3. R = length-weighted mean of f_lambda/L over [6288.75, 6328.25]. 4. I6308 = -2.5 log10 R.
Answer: -0.124 mag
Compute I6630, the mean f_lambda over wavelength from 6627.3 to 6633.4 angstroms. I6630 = 19.5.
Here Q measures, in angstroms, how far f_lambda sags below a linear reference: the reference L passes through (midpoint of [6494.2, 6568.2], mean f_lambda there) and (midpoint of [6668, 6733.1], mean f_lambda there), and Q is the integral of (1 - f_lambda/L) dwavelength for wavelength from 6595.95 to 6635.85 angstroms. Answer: -2.24 angstroms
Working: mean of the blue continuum 21.7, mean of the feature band 20.5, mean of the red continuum 17.1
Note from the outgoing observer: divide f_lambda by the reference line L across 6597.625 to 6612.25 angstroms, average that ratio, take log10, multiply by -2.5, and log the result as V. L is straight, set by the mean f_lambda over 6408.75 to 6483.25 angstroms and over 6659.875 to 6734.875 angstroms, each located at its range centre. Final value -0.17 mag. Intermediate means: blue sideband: 19.8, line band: 21.2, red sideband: 17.2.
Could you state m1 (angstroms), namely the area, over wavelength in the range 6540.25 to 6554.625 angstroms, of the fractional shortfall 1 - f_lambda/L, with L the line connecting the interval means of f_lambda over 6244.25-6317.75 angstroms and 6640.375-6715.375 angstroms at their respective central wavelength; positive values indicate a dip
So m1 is -4.4 angstroms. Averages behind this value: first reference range 14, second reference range 18.1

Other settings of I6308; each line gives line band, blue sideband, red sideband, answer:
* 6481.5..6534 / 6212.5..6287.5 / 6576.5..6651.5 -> -0.17 mag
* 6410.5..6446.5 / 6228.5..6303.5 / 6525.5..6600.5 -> -0.09 mag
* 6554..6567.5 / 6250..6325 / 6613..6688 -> -0.20 mag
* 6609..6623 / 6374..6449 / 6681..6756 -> -0.20 mag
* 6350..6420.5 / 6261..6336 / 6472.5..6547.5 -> 0.00 mag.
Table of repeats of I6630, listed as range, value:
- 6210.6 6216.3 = 11.9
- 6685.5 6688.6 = 16.9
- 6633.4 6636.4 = 19.1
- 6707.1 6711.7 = 18.4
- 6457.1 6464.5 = 19.4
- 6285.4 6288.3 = 15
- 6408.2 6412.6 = 19.4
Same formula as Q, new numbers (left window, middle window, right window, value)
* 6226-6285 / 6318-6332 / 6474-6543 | -2.23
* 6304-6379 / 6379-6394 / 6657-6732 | 0.83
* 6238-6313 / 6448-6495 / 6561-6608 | -4.91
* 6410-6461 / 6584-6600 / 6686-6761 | -2.97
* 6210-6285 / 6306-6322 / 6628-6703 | -3.96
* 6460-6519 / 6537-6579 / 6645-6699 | -4.30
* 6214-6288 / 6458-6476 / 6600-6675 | -4.55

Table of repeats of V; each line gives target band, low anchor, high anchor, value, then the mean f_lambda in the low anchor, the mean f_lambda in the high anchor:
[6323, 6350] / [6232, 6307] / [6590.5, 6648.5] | -0.22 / 13.2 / 20.3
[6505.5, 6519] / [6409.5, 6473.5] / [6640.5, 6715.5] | -0.12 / 19.7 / 18.1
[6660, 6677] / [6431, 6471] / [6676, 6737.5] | -0.08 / 19.8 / 16.8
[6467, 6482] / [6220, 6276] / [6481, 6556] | -0.07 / 12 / 21.5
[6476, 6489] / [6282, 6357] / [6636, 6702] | -0.20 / 16.6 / 18.2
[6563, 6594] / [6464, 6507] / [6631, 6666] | -0.07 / 20.5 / 18.9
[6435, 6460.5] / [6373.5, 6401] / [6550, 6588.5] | -0.08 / 16.9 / 21.2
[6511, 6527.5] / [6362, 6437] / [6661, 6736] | -0.23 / 18.1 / 17.2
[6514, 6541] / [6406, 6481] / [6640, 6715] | -0.18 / 19.8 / 18.1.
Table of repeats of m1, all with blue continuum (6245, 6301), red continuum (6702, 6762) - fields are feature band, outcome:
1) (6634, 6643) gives -2.2 angstroms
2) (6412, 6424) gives -3.8 angstroms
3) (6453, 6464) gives -3.9 angstroms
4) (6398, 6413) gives -4.7 angstroms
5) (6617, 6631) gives -3.7 angstroms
